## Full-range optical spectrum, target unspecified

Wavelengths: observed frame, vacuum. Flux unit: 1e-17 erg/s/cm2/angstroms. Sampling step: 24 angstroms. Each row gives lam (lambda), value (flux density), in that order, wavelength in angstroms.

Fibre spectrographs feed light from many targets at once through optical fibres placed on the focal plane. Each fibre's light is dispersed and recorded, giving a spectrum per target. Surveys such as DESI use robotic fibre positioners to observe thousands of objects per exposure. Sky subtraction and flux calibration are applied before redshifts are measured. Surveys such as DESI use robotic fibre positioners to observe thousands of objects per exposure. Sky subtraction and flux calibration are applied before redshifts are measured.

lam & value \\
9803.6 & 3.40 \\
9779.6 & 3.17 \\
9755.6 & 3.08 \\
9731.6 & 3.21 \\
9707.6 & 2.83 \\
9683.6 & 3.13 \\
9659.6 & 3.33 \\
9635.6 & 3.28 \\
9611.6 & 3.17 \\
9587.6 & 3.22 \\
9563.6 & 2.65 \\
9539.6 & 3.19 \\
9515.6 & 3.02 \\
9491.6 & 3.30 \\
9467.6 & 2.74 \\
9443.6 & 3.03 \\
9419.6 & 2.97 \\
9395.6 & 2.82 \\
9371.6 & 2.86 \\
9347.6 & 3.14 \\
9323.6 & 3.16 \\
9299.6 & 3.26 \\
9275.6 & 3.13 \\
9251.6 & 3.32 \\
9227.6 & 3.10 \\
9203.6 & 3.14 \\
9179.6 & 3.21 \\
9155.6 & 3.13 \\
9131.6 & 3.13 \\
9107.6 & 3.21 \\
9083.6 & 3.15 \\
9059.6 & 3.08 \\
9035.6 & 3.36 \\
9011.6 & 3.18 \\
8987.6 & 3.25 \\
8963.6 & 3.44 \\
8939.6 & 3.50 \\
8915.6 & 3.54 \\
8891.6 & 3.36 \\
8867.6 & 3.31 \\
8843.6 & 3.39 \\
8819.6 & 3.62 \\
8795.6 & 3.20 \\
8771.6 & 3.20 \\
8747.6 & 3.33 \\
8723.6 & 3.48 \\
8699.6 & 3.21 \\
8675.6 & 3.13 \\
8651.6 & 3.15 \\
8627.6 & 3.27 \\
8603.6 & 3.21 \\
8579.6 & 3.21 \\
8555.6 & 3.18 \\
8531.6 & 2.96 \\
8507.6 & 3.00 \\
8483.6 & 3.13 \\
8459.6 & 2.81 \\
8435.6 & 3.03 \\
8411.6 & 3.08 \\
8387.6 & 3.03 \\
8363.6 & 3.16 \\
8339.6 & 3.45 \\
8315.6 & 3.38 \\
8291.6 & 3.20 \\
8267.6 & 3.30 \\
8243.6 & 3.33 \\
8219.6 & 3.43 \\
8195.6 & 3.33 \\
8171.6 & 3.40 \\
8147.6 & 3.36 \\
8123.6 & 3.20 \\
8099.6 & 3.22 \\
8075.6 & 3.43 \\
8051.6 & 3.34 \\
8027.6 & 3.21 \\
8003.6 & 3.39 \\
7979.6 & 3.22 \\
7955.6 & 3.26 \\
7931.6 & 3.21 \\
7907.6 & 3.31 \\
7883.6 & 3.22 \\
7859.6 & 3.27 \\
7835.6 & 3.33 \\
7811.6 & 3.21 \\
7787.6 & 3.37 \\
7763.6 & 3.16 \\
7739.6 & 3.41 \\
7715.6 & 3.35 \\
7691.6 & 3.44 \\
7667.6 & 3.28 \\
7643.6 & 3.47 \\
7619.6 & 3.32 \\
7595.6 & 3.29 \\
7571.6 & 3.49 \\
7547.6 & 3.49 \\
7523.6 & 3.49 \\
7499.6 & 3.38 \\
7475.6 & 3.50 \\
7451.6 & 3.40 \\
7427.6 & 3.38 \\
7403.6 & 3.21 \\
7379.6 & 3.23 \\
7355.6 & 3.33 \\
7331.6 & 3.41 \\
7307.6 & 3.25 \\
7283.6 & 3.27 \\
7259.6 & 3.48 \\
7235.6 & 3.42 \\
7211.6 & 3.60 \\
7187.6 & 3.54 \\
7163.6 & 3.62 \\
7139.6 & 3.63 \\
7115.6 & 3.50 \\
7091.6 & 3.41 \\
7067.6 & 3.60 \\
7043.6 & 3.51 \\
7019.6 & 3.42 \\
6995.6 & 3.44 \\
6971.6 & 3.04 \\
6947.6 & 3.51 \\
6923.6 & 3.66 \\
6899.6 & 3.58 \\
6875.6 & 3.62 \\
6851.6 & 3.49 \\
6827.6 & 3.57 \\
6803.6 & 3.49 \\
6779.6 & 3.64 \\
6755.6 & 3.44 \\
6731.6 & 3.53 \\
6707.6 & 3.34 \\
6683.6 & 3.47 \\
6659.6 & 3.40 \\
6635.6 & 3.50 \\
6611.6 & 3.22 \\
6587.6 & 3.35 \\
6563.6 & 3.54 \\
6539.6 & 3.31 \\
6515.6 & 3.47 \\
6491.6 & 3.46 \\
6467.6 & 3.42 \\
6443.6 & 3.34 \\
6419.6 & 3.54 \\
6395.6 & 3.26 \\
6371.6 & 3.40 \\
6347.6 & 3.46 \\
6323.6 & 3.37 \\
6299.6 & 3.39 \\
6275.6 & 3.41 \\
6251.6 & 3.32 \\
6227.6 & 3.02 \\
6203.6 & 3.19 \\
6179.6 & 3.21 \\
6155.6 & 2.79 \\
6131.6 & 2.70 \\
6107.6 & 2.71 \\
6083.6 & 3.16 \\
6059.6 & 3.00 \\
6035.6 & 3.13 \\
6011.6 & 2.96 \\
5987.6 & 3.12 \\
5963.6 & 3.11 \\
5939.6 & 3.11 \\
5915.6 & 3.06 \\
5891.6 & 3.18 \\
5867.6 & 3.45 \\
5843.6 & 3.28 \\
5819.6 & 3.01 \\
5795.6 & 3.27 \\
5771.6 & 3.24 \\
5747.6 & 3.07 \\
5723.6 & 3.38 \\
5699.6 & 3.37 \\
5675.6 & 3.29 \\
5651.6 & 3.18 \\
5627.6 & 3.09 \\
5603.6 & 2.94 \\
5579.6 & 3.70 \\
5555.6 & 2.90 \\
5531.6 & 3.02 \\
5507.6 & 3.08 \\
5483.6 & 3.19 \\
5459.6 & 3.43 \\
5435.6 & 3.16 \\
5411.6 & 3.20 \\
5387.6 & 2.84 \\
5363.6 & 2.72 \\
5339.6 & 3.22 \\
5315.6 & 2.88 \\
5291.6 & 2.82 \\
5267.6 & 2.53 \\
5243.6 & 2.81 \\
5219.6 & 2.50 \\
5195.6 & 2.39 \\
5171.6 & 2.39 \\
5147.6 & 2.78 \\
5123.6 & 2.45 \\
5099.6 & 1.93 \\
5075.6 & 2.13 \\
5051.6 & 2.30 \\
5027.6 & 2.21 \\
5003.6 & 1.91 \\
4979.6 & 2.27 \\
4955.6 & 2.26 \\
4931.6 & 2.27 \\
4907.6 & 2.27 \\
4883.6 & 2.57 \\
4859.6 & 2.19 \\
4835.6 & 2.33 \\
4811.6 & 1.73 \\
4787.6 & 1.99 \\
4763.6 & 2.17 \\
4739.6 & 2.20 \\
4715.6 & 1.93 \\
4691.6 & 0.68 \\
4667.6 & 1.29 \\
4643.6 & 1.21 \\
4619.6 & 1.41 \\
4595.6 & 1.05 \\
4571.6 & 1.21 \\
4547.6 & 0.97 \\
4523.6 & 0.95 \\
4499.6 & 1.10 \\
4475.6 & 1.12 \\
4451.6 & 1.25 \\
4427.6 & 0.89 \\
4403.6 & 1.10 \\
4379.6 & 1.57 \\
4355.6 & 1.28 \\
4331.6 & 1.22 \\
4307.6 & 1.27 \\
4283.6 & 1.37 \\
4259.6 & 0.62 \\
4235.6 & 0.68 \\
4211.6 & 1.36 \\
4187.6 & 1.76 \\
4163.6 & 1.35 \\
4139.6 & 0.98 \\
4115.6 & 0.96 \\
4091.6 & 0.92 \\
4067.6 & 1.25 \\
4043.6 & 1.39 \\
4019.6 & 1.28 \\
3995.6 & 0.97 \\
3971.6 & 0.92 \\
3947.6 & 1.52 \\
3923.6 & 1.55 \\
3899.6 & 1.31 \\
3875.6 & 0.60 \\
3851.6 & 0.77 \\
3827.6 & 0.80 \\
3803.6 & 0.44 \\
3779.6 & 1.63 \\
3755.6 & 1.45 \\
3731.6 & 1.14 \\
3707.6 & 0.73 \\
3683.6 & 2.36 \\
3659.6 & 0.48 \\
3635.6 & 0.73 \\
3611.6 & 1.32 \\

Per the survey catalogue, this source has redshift 0.183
